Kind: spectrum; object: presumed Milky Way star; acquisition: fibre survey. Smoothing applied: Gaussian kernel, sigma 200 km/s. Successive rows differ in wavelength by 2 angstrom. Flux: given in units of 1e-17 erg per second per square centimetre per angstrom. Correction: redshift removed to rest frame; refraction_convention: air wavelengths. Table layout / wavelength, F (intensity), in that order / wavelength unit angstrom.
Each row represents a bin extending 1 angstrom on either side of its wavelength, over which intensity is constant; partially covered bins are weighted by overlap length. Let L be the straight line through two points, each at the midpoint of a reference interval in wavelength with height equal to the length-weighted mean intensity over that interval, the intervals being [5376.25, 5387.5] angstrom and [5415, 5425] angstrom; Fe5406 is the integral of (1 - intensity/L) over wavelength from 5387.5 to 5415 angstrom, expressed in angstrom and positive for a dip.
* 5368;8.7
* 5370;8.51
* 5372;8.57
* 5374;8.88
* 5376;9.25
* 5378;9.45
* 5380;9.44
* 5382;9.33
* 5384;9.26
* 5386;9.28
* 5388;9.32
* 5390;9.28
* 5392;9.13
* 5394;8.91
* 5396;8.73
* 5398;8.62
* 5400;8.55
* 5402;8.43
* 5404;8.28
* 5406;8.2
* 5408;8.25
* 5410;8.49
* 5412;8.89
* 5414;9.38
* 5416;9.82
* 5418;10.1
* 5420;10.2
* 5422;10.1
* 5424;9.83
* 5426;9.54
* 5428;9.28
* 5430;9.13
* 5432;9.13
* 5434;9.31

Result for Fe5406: 2.7 angstrom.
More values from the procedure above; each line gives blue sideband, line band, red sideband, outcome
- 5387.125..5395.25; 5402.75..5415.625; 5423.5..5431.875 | 0.9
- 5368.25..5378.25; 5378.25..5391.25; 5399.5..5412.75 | -0.9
